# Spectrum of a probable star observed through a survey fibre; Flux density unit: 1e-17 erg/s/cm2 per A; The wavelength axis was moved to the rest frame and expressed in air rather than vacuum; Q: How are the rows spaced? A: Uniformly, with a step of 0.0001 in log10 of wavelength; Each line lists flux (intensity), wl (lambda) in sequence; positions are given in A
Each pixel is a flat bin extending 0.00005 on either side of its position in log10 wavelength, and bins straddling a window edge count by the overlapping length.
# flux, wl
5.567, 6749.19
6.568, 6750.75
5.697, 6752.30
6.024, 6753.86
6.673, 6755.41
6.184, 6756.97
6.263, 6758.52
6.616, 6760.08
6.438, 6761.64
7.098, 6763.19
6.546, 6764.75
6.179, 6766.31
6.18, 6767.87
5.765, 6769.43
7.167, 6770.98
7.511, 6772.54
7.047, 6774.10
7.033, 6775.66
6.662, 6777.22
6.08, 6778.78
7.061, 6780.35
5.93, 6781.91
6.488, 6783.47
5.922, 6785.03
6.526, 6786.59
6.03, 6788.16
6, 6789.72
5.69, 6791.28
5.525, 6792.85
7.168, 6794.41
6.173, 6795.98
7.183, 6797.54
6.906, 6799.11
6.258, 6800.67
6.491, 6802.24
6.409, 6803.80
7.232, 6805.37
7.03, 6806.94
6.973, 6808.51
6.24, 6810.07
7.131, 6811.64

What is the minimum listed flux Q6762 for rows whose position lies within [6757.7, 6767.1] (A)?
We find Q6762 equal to 6.179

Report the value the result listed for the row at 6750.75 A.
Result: 6.568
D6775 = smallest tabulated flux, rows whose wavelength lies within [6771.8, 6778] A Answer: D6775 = 6.662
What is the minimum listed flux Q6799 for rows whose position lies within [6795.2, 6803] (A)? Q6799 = 6.173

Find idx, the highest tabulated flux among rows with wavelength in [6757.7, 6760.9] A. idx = 6.616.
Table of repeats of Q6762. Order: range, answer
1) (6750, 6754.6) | 5.697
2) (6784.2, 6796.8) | 5.525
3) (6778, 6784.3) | 5.93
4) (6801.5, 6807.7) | 6.409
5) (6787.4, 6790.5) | 6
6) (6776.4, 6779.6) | 6.08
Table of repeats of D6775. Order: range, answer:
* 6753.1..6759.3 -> 6.024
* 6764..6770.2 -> 5.765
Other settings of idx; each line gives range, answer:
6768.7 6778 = 7.511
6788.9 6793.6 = 6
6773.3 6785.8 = 7.061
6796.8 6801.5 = 7.183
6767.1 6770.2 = 6.18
